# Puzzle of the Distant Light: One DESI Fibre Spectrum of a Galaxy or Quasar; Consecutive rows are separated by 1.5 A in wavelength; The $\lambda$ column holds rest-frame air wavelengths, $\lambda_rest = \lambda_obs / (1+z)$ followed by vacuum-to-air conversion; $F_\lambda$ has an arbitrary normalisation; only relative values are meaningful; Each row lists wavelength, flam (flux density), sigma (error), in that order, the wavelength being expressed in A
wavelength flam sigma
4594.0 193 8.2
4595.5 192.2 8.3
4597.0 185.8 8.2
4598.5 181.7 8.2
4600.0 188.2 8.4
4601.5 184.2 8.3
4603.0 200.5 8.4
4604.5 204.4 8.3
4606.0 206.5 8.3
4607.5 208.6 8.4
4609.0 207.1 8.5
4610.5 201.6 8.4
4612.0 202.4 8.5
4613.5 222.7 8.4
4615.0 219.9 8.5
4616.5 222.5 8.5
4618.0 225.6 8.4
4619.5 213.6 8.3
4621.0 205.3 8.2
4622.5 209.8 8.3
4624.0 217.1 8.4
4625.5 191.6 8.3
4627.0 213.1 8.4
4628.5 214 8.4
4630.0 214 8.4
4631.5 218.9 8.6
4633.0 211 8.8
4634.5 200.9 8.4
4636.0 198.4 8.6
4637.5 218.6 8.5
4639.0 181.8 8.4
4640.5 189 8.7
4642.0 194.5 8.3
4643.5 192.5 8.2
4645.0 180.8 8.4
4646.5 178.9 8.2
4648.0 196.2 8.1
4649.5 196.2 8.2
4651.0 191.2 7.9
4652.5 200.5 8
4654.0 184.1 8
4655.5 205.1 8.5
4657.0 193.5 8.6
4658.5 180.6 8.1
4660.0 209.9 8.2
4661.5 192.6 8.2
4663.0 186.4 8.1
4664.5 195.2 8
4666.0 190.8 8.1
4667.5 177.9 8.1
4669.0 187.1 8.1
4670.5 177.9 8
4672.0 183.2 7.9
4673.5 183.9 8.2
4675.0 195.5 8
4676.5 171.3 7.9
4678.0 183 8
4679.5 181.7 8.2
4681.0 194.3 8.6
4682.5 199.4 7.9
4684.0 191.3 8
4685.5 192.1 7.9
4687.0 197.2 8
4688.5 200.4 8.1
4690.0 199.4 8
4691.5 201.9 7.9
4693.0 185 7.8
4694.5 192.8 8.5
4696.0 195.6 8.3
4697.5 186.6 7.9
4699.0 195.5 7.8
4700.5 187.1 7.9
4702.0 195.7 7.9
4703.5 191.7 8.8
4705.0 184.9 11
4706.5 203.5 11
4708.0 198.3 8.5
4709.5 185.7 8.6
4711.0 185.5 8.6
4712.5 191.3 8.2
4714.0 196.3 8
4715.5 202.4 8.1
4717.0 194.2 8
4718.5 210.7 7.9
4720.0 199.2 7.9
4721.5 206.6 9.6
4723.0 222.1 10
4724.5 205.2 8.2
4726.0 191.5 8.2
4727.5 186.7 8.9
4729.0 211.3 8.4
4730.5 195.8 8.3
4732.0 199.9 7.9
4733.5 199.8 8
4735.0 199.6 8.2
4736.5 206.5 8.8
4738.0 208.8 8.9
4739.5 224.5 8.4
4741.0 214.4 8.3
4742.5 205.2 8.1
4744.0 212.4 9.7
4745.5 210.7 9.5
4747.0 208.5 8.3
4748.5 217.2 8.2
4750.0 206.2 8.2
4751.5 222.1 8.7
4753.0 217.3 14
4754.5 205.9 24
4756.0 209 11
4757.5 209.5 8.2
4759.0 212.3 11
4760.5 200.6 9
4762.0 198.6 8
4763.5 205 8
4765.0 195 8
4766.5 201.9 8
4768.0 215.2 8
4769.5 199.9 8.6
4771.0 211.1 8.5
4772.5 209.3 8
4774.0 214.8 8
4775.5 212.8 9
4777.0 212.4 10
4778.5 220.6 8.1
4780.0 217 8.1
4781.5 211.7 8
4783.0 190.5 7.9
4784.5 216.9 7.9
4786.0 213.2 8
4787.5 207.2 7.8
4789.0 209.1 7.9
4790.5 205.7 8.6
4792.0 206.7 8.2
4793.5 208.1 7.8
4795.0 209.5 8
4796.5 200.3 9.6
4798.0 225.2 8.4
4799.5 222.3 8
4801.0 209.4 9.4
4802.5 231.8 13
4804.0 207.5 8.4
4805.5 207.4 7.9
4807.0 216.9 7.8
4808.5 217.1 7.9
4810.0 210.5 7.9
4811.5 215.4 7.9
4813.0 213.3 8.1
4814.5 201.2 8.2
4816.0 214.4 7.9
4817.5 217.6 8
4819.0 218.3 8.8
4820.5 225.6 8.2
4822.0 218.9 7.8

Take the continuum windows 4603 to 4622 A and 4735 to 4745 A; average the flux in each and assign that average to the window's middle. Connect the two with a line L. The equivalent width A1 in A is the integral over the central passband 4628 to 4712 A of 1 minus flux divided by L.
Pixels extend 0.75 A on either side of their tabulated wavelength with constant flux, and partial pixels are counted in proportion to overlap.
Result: 7.15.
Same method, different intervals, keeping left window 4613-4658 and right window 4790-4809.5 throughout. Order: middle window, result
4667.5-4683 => 1.5 A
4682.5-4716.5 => 2.2 A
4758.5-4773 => 0.4 A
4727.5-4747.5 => 0.2 A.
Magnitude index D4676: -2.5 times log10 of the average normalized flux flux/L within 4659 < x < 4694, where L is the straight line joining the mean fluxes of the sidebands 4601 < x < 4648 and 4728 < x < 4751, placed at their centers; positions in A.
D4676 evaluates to 0.09 mag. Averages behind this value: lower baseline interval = 205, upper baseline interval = 208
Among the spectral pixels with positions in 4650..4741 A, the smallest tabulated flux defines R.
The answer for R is 171.3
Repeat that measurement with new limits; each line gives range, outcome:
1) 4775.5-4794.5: 190.5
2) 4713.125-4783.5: 186.7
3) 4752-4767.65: 195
